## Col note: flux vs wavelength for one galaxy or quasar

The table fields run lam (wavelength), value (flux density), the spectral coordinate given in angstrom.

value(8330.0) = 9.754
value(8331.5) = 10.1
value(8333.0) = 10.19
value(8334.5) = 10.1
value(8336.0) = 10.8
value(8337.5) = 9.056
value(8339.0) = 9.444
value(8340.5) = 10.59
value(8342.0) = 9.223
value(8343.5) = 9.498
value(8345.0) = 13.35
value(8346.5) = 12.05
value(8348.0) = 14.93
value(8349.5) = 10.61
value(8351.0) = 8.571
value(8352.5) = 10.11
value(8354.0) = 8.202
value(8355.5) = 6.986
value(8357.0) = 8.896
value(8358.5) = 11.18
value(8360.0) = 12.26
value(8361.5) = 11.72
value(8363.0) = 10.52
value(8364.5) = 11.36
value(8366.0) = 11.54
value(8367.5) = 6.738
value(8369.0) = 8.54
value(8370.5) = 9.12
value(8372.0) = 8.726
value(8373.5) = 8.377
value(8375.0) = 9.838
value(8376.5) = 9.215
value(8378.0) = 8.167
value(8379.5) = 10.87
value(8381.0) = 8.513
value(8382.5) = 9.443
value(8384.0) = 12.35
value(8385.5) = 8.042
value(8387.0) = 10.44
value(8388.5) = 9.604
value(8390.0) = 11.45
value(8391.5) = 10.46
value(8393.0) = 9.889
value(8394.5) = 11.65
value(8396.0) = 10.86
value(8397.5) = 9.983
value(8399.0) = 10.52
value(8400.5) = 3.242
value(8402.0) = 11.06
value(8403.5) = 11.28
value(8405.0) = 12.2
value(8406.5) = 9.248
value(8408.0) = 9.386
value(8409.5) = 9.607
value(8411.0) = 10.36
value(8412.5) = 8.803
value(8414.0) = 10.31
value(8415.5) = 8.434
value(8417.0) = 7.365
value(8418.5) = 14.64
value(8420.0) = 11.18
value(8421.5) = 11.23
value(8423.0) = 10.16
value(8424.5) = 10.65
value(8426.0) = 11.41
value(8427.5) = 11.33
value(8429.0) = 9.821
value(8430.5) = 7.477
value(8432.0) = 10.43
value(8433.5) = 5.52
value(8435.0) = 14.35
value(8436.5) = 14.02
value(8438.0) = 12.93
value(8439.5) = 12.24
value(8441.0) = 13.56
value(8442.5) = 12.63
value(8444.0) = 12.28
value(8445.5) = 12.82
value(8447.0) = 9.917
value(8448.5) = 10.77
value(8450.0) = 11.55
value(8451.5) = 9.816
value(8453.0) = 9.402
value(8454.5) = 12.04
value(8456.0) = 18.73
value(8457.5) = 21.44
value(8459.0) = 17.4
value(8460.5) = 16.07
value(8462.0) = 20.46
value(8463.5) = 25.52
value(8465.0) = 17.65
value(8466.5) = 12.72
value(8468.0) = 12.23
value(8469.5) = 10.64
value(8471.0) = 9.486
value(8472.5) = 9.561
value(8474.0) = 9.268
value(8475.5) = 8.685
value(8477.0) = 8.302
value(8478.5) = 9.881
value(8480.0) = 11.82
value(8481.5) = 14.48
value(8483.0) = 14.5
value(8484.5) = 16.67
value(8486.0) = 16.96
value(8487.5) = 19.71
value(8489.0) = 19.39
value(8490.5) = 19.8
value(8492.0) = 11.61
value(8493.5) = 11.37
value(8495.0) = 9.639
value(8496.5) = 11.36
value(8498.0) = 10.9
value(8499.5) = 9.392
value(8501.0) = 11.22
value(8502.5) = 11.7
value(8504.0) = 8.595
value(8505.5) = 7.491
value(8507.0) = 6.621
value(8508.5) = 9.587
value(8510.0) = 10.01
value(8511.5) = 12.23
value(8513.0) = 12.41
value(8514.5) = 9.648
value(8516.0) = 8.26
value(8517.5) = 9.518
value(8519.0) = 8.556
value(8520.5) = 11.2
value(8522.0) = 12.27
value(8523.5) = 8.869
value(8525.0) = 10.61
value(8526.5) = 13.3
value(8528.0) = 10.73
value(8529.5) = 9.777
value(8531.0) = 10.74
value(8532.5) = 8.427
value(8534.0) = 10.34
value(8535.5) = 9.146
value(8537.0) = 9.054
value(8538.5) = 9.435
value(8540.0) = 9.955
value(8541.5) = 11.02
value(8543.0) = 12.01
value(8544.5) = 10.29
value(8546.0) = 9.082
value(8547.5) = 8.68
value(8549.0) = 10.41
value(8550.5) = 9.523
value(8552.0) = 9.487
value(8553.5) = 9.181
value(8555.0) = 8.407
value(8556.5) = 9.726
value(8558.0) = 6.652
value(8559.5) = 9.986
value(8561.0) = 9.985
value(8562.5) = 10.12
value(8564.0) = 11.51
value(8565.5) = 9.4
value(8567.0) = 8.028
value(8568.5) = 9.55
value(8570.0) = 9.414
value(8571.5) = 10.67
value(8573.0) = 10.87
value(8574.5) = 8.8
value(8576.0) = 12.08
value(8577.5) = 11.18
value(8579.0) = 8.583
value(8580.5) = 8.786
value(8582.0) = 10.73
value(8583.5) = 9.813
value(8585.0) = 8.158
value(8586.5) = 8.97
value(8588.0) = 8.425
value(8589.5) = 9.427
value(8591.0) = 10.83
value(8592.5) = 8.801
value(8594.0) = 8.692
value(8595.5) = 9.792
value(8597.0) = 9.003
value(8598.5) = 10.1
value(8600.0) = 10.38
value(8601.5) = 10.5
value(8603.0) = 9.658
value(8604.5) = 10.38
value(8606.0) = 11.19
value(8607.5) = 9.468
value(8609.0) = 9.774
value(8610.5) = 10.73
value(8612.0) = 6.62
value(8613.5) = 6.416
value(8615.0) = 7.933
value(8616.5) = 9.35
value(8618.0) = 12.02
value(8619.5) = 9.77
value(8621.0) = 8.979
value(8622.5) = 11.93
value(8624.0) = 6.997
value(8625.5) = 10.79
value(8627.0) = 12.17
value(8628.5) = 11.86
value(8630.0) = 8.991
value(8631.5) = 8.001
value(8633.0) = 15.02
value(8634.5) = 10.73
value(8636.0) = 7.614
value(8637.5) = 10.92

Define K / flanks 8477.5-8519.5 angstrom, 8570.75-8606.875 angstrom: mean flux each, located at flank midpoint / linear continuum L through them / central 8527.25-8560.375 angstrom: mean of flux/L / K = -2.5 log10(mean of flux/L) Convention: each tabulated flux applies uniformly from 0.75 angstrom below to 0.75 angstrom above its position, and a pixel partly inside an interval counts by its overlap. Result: 0.13 mag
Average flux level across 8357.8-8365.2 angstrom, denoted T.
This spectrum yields 11.4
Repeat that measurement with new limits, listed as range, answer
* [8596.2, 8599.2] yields 9.55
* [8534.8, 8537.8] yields 9.1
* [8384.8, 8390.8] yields 9.9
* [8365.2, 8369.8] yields 8.97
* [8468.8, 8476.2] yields 9.53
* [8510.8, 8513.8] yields 12.3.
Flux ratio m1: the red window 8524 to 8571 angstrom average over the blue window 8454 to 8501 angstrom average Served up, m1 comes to 0.7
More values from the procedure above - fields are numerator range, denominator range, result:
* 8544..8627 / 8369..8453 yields 0.93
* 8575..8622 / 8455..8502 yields 0.68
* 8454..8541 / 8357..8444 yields 1.18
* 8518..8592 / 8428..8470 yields 0.74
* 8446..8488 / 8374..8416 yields 1.40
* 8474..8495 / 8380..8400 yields 1.35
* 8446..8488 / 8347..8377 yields 1.39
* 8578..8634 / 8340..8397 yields 0.96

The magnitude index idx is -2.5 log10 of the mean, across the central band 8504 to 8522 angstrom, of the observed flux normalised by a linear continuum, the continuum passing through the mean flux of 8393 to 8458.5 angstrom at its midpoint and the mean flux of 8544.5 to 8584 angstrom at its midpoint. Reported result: 0.06 mag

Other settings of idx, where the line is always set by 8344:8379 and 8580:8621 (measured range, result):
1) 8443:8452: -0.148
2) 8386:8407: -0.017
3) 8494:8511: -0.005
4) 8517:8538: -0.059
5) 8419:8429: -0.115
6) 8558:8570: -0.002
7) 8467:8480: -0.017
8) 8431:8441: -0.179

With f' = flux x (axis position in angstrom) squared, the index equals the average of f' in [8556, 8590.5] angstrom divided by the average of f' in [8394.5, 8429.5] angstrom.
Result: 0.98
